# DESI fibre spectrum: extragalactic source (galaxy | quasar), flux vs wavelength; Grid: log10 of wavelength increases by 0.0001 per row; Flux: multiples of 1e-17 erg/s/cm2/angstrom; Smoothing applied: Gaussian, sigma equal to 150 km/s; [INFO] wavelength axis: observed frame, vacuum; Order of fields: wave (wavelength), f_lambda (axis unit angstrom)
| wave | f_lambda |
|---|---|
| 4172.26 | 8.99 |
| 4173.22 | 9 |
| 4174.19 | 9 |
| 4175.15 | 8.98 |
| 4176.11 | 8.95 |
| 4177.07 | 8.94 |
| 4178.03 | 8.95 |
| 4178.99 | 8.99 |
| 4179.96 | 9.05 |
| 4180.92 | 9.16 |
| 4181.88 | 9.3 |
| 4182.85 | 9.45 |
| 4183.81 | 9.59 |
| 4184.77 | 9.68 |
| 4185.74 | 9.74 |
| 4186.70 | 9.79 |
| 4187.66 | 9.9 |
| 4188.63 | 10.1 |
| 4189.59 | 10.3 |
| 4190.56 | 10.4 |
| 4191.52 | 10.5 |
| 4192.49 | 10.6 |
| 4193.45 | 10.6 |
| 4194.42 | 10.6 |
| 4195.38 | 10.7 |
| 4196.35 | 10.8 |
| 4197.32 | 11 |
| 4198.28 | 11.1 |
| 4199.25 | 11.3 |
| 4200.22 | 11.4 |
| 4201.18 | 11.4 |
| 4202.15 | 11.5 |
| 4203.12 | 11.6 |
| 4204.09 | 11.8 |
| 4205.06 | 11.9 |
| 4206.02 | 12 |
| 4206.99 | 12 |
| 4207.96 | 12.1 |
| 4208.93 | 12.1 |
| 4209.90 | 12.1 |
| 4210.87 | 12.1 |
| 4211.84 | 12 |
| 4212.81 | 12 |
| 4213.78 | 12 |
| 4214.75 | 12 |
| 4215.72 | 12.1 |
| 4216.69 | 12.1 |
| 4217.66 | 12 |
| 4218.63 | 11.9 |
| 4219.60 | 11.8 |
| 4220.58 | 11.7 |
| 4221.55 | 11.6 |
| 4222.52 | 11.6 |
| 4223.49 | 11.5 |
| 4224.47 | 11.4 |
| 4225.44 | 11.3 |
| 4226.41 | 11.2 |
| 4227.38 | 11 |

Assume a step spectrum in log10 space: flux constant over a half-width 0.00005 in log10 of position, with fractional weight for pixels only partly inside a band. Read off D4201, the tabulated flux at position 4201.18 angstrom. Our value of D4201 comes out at 11.4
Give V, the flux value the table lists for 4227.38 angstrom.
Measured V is 11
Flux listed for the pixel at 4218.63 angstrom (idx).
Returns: 11.9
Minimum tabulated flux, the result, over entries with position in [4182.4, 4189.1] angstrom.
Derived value 9.45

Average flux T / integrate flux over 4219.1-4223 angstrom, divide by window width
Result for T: 11.7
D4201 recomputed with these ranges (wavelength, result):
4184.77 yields 9.68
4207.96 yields 12.1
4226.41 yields 11.2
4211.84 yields 12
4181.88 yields 9.3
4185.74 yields 9.74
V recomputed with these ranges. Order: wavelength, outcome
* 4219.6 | 11.8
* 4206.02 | 12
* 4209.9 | 12.1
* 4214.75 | 12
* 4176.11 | 8.95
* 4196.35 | 10.8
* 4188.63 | 10.1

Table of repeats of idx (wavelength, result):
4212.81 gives 12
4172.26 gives 8.99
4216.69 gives 12.1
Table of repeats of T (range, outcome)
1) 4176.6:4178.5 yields 8.95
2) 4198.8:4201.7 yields 11.4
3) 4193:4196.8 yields 10.7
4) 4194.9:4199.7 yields 11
